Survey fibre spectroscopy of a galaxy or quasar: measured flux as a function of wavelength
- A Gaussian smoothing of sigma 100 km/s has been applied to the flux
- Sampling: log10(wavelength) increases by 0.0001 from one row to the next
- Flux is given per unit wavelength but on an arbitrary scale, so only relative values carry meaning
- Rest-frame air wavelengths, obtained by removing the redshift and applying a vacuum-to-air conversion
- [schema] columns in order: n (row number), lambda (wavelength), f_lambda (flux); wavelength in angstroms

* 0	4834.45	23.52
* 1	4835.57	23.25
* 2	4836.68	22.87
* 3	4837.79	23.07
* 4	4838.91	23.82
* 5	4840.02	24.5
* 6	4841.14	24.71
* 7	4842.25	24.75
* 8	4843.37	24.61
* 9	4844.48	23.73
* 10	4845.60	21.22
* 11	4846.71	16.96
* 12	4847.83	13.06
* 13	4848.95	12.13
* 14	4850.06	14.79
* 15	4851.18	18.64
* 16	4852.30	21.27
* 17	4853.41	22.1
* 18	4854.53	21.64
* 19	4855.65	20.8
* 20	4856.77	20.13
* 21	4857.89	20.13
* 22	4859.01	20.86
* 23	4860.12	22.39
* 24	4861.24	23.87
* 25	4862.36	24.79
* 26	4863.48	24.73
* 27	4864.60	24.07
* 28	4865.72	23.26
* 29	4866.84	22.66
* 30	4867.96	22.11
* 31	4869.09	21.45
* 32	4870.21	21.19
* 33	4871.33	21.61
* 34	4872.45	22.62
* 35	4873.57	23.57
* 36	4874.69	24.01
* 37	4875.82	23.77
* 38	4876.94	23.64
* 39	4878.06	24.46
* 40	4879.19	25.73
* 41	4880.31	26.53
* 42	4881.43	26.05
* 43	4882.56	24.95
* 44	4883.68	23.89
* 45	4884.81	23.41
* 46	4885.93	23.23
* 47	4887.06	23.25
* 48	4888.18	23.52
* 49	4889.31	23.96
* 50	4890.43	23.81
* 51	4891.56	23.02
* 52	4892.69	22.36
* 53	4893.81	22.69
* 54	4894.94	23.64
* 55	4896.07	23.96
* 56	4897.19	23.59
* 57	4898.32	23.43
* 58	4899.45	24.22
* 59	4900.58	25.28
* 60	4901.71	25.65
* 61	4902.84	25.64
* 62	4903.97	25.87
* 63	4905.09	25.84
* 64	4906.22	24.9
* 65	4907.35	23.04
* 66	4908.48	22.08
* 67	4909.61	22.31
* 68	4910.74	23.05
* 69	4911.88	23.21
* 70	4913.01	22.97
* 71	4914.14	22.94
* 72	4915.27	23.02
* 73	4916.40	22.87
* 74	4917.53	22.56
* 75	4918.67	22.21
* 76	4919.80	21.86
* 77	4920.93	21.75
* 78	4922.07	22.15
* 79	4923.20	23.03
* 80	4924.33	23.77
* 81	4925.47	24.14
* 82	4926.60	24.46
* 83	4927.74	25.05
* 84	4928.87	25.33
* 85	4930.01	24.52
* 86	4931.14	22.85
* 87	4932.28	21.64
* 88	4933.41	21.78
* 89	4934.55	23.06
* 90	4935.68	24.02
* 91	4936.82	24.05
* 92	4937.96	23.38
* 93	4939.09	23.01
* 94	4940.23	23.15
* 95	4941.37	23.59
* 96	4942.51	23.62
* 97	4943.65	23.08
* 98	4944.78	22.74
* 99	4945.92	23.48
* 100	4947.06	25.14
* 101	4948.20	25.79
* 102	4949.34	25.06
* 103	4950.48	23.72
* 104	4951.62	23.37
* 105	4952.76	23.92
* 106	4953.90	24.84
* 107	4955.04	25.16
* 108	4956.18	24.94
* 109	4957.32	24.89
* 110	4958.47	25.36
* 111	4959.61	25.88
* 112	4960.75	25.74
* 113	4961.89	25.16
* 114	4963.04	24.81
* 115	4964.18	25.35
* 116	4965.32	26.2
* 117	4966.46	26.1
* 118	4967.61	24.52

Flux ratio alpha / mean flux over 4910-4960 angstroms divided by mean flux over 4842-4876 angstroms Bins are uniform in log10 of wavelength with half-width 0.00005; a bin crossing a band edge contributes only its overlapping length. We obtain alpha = 1.11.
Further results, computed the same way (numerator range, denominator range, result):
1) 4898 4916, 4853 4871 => 1.08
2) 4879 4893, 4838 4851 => 1.18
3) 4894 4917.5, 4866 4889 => 1.01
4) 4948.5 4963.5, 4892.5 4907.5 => 1.02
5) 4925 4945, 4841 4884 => 1.07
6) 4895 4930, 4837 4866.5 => 1.11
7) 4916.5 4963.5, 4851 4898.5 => 1.03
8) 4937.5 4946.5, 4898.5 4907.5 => 0.93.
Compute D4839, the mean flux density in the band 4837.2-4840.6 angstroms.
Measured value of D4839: 23.8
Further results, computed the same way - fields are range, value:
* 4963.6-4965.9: 25.9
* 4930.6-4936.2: 22.7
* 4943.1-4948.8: 24.1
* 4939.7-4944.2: 23.3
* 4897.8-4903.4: 24.8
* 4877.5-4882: 25.7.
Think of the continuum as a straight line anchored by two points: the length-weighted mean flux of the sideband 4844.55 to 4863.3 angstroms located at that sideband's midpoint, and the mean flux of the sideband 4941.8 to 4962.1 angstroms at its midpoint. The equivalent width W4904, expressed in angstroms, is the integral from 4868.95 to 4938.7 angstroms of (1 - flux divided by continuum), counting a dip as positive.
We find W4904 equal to -4.3 angstroms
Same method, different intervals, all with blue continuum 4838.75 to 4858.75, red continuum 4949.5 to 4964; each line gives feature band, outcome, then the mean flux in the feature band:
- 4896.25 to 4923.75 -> -0.69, 23.5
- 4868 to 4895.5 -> -2.26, 23.6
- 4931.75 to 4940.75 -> 0.37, 23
